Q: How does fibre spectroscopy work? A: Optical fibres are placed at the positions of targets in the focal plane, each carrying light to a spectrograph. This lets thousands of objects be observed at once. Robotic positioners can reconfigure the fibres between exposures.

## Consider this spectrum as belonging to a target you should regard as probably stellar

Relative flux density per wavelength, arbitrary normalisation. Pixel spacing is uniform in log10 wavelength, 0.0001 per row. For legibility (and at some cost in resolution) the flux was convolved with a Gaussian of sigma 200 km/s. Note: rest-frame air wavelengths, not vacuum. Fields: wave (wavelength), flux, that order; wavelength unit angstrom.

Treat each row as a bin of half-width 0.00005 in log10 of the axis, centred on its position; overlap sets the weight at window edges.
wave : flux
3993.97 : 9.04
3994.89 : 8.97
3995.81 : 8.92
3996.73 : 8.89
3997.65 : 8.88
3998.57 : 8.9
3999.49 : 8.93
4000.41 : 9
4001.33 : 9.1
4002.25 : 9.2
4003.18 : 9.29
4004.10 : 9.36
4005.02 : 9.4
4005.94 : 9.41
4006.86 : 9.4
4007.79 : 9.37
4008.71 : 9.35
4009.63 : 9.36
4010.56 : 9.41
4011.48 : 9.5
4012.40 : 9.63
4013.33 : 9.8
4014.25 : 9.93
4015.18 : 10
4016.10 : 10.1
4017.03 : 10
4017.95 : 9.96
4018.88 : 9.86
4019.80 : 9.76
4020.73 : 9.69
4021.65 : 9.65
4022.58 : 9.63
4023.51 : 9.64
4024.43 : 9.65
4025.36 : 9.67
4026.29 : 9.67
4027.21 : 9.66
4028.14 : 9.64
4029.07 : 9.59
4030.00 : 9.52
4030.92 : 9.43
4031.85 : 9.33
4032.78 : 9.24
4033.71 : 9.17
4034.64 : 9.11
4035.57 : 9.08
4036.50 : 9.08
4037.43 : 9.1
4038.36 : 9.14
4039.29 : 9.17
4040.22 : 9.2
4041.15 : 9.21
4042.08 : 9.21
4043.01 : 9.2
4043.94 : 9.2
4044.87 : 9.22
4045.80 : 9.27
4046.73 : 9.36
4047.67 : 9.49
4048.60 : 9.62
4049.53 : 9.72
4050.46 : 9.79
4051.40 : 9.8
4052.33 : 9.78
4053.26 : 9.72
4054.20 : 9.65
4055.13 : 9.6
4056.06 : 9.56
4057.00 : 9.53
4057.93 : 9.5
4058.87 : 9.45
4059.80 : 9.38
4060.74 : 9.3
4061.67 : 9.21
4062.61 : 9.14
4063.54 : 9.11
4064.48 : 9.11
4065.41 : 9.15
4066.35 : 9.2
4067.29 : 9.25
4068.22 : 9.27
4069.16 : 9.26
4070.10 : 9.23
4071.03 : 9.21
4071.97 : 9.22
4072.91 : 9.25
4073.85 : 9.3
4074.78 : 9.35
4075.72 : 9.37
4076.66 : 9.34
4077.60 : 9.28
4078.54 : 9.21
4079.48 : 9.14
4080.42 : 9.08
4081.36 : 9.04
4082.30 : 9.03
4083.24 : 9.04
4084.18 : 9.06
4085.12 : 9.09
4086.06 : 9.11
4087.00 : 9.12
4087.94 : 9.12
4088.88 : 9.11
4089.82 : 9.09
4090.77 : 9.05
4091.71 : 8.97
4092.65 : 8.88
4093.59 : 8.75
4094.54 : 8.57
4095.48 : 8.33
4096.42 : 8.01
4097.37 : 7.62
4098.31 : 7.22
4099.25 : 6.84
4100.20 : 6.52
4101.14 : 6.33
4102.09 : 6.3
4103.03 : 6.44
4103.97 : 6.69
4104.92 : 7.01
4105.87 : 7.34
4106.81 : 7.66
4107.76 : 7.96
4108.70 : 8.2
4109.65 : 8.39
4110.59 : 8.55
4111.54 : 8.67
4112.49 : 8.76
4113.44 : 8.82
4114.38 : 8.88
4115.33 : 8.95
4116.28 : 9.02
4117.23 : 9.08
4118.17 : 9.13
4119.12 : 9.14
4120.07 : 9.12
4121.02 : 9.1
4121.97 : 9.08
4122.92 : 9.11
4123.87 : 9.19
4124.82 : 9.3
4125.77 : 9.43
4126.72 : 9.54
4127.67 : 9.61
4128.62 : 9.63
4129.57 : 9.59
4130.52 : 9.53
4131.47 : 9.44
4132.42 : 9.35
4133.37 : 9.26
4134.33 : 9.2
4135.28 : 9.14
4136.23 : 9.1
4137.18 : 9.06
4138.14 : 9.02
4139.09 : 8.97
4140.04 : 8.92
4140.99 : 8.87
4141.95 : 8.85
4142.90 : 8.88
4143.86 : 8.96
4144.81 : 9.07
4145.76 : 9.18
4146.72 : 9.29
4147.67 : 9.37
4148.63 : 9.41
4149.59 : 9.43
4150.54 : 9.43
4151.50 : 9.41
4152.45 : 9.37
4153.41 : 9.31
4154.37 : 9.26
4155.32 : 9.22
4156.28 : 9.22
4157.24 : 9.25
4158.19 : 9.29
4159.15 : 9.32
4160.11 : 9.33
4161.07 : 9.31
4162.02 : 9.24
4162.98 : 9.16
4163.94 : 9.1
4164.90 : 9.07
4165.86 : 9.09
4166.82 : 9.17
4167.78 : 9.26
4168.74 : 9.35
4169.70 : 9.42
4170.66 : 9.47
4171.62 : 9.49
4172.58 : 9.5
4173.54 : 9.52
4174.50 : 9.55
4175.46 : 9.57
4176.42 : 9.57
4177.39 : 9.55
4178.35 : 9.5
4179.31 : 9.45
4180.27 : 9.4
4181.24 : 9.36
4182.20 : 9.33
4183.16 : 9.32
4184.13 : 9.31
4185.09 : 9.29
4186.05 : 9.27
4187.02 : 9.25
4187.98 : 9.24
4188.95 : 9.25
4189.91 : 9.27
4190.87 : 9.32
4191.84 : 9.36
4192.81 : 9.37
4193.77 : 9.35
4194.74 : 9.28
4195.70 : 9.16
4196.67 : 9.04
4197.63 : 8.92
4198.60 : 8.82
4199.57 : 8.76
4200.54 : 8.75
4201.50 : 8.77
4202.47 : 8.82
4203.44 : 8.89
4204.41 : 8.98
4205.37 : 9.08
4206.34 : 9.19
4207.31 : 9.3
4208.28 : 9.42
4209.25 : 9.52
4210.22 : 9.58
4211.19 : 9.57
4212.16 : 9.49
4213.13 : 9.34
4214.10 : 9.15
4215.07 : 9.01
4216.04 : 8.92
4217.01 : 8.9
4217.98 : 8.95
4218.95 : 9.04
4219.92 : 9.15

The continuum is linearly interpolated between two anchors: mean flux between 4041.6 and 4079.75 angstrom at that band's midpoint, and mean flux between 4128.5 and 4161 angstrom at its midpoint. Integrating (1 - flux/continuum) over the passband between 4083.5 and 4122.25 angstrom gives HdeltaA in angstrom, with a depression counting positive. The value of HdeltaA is 4.1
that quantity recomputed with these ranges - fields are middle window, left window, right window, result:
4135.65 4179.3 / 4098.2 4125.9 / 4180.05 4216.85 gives -2.7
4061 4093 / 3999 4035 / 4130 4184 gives 0.9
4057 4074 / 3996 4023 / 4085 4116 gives -1.2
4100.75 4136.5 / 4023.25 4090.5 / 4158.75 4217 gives 2.4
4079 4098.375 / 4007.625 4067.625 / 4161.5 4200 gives 1.2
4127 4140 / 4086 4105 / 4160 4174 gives -0.9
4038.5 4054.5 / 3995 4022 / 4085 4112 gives -1.1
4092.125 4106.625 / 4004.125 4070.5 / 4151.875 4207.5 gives 3.0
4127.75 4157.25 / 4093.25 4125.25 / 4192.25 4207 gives -2.6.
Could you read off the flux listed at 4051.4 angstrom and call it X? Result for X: 9.8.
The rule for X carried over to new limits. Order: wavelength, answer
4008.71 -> 9.35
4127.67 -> 9.61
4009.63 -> 9.36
